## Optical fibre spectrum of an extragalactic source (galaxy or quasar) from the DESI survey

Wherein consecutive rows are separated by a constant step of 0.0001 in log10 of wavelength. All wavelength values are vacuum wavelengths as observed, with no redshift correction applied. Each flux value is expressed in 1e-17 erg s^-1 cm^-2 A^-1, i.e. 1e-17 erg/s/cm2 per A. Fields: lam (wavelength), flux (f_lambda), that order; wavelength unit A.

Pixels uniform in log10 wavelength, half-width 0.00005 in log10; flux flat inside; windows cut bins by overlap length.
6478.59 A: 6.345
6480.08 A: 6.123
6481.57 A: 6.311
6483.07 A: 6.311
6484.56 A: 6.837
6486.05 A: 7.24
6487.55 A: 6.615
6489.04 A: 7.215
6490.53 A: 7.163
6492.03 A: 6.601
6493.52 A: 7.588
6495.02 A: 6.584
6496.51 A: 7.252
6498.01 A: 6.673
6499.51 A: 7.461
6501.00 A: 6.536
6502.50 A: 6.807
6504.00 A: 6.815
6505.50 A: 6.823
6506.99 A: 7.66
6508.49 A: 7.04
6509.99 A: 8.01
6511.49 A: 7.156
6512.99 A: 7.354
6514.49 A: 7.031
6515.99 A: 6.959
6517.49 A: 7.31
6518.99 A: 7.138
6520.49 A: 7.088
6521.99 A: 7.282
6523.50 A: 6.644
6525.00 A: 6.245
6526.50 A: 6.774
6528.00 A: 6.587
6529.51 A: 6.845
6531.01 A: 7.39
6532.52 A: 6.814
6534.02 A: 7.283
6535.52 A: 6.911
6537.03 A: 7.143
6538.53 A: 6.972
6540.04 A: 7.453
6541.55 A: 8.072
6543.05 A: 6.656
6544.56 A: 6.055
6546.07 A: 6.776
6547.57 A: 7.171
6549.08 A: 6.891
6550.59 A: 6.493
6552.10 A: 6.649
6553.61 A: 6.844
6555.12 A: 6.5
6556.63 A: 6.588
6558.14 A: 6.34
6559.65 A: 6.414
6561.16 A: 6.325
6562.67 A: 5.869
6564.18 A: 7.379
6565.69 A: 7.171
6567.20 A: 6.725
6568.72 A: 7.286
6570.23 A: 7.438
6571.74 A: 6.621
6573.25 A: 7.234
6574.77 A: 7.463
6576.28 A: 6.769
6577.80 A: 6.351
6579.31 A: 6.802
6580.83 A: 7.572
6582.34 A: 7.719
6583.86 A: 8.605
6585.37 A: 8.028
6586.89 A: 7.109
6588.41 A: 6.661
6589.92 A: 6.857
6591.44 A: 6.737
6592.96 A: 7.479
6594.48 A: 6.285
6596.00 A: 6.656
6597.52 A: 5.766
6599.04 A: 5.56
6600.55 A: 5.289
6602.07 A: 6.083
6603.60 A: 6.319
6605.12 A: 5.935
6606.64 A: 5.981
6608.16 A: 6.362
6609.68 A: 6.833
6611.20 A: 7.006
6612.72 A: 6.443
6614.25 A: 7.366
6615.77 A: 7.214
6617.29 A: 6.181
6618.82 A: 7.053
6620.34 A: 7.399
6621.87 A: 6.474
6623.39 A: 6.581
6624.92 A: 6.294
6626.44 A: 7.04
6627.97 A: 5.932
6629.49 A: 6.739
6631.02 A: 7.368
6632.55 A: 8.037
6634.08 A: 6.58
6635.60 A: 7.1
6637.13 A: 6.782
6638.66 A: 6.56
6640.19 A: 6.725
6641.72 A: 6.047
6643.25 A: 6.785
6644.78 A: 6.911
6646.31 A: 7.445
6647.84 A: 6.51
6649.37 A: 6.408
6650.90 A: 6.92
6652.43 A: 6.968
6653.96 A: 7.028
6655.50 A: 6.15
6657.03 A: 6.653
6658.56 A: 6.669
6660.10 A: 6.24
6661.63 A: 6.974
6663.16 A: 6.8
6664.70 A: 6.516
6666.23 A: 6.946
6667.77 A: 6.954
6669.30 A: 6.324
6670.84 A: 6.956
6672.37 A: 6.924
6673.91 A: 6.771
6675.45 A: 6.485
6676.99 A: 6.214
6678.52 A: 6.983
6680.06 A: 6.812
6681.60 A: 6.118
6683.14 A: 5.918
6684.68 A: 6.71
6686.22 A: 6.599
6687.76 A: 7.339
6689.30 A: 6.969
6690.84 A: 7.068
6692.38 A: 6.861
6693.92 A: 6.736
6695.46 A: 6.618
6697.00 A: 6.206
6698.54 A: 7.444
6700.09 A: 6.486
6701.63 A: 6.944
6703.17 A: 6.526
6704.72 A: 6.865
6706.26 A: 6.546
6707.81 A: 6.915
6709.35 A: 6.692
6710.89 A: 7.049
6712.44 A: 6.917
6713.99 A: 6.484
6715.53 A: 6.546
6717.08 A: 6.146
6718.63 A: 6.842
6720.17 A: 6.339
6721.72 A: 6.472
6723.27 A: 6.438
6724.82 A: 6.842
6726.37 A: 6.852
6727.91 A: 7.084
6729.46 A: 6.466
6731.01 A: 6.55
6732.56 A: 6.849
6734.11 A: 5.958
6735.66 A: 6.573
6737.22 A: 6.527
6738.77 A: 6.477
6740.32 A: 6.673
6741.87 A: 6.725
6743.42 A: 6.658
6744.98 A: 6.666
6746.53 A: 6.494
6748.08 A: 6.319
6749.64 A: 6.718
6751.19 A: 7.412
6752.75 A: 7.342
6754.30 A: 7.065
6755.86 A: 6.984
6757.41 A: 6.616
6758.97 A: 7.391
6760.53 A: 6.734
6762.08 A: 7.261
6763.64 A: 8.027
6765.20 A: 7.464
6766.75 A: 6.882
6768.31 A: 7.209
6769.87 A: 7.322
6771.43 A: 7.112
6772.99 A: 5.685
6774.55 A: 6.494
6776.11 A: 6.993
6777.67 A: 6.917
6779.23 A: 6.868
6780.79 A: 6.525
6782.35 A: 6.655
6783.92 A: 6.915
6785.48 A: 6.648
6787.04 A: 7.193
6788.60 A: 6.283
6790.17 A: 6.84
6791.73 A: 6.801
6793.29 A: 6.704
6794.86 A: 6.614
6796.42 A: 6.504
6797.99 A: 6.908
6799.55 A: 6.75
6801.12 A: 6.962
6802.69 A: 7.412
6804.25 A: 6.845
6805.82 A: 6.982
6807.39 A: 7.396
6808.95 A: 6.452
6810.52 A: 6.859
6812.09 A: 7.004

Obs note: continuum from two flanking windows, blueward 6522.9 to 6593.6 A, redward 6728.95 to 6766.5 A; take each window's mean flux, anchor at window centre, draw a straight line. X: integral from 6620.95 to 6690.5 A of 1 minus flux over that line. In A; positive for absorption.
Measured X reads 1.7 A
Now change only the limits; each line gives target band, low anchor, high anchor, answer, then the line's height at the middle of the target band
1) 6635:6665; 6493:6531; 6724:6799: 0.86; 6.91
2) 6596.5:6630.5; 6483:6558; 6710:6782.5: 2.14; 6.89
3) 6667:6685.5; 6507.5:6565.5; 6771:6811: 0.65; 6.84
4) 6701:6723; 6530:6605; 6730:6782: 0.57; 6.83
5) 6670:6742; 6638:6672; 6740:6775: 1.57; 6.82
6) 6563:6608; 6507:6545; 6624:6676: 0.72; 6.92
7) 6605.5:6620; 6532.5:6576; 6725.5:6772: 0.35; 6.88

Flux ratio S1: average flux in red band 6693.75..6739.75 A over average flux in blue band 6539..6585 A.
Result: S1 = 0.96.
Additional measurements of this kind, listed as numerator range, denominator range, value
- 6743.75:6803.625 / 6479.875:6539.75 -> 0.99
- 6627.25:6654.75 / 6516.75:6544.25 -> 0.97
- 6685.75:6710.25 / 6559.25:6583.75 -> 0.97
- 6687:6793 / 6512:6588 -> 0.97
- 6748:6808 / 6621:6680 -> 1.03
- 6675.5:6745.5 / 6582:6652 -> 0.99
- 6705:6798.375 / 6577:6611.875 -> 1.01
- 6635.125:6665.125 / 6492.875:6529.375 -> 0.95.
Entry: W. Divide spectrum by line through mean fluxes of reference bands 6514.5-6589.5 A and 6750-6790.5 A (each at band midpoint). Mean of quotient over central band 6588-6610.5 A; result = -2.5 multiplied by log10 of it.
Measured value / 0.106 mag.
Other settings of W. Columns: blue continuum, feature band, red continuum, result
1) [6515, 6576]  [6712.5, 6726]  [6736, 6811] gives 0.05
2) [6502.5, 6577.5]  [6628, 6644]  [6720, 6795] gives 0.01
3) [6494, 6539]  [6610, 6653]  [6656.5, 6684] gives -0.01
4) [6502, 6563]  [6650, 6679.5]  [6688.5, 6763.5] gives 0.01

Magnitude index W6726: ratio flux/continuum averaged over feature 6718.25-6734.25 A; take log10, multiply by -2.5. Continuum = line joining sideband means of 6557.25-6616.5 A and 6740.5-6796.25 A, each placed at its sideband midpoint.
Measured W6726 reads 0.03 mag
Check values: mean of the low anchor 6.77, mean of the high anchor 6.87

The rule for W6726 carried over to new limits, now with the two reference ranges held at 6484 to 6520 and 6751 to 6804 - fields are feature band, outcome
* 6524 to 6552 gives 0.02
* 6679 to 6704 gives 0.04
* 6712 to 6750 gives 0.06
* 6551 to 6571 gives 0.05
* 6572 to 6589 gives -0.04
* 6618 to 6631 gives 0.04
